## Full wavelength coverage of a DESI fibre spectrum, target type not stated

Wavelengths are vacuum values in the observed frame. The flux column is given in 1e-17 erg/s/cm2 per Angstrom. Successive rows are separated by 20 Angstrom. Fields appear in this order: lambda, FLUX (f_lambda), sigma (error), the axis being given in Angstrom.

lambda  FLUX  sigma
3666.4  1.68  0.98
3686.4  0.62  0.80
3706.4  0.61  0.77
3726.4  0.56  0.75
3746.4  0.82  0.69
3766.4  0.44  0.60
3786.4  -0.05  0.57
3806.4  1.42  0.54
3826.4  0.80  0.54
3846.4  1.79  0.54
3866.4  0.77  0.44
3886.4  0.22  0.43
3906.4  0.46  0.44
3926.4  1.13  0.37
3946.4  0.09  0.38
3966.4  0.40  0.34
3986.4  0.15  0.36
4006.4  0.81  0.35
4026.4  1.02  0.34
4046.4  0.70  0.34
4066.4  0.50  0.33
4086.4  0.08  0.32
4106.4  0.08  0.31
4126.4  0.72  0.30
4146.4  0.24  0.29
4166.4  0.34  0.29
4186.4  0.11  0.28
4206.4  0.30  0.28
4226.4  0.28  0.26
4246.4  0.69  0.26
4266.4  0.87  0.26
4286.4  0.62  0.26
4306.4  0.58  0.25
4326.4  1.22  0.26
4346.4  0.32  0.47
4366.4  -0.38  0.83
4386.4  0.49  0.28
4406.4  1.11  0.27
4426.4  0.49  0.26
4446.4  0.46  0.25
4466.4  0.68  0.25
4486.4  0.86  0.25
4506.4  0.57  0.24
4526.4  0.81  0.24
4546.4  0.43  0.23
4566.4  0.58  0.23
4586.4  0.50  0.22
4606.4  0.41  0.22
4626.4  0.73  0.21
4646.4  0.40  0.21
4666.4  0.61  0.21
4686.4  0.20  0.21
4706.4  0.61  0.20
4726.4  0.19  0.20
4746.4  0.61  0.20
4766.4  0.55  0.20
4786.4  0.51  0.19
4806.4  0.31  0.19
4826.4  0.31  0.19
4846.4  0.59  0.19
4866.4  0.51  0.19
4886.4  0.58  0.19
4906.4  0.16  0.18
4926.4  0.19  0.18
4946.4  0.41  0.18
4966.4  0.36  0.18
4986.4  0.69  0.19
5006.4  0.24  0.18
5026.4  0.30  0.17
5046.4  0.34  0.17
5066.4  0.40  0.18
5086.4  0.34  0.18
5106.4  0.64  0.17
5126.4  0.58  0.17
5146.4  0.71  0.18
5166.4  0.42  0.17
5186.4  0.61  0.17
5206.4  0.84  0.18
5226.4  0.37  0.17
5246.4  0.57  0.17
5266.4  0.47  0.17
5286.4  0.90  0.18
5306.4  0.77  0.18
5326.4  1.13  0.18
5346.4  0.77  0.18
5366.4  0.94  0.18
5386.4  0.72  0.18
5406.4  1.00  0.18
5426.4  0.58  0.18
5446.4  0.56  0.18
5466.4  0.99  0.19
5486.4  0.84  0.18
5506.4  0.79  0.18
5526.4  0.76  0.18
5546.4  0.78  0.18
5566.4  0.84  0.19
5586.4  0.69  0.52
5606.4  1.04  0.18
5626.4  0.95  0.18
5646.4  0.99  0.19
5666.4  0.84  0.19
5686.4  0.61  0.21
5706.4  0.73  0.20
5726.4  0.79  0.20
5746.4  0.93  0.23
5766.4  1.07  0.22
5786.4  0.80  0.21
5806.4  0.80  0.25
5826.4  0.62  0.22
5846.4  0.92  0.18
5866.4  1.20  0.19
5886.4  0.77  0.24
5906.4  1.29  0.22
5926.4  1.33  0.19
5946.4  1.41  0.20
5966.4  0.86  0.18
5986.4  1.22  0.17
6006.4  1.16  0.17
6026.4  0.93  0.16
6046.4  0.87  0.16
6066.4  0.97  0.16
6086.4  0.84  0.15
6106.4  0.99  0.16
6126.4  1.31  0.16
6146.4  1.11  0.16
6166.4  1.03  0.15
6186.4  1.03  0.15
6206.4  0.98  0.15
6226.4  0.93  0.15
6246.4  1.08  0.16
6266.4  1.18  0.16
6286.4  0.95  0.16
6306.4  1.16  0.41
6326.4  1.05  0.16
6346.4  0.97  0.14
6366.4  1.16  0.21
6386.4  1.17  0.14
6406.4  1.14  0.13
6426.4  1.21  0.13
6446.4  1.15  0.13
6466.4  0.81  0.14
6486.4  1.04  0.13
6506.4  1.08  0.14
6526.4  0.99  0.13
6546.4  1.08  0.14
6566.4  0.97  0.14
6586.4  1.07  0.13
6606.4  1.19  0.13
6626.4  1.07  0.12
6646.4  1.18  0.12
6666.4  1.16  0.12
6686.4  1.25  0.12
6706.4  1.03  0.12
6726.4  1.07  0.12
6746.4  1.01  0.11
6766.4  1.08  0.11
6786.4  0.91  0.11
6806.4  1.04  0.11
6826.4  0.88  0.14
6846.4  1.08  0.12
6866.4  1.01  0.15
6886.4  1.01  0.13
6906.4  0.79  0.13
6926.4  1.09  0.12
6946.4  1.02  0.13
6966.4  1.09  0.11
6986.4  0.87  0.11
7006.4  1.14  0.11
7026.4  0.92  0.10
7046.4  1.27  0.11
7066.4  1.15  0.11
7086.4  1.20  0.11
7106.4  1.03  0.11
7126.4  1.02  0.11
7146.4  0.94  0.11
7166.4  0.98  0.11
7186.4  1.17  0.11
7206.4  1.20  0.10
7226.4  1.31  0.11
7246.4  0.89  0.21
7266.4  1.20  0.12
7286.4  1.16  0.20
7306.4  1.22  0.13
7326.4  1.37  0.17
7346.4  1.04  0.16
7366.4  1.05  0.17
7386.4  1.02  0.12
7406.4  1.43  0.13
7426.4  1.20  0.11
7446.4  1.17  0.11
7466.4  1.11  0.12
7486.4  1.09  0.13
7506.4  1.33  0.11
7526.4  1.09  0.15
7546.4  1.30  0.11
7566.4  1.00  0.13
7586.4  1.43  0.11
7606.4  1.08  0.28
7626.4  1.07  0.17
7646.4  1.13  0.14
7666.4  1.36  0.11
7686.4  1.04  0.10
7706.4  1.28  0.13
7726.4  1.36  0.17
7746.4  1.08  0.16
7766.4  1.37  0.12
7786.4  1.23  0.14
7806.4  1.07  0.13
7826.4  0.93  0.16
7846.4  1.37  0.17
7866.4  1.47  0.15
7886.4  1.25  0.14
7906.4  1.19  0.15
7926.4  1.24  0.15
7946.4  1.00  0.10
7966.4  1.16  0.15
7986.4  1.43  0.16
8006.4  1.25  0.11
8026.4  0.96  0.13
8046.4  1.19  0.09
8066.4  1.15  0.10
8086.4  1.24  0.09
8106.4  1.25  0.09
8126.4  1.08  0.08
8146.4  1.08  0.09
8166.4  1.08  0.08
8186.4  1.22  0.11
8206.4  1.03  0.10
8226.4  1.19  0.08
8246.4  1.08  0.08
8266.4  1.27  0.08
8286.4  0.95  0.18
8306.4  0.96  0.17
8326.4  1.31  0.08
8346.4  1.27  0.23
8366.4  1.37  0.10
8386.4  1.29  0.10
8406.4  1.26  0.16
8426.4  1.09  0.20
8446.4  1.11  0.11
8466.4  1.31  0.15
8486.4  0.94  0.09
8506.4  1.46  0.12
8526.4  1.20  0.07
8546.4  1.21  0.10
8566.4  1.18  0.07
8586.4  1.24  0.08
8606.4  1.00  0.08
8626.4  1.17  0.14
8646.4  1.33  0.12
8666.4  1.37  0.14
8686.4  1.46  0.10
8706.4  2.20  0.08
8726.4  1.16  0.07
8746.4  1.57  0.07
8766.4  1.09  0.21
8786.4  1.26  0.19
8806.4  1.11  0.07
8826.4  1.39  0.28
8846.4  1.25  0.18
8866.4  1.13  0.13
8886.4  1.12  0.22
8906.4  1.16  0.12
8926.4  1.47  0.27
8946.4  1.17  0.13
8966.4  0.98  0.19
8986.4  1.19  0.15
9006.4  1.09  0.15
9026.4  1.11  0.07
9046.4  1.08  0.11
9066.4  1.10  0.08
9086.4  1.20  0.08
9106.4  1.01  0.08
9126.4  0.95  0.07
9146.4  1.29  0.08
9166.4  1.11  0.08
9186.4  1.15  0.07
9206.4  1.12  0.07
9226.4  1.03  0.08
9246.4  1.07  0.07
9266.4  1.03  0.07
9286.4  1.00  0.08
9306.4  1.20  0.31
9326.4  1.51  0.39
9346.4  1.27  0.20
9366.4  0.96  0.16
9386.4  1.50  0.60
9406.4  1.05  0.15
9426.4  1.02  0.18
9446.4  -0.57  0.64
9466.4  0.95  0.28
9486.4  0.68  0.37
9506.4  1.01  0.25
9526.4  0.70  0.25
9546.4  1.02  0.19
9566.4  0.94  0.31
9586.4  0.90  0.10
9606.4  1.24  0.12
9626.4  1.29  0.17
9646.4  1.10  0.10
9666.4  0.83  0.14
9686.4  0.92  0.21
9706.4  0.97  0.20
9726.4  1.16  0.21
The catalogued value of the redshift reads 0.327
